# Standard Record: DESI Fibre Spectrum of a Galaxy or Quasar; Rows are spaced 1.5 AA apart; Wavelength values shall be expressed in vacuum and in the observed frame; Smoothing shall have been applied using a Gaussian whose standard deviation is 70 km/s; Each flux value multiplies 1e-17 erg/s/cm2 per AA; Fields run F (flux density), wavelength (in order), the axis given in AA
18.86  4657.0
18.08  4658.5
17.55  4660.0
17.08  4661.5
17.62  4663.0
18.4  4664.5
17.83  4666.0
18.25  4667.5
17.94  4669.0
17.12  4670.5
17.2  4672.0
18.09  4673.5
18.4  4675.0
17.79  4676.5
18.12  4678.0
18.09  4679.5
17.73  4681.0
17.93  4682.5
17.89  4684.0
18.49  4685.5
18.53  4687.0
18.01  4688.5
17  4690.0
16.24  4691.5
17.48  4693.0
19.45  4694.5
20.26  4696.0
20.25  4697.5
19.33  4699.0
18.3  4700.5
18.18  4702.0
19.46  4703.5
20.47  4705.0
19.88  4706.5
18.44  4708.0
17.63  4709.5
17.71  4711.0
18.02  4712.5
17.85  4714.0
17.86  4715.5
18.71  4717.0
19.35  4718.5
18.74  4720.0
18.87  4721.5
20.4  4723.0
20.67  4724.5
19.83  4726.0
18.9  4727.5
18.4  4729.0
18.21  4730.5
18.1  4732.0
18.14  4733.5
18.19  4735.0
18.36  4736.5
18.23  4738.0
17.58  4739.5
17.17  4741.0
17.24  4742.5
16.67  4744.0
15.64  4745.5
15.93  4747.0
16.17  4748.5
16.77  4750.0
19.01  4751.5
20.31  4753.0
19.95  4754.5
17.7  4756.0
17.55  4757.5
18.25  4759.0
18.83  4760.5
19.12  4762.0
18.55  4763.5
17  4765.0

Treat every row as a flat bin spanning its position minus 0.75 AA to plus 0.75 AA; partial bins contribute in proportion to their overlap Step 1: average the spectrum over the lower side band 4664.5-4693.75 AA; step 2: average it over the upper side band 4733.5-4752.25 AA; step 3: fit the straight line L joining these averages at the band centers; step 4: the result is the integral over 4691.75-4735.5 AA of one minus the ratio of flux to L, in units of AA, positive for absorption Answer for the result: -3.28 AA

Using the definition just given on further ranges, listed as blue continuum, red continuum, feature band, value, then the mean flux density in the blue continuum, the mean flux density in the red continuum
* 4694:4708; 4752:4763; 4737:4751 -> 1.53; 19.5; 18.8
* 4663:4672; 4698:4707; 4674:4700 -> 0.48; 17.8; 19.3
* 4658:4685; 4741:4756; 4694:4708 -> -1.37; 17.8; 17.5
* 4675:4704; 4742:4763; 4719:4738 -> -0.92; 18.3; 17.8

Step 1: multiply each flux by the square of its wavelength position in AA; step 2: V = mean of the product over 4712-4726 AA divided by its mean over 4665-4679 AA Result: 1.08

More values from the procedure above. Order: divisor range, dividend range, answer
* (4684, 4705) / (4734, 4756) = 0.97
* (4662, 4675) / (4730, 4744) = 1.03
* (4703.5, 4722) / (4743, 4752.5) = 0.91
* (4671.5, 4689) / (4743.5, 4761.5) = 1.02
